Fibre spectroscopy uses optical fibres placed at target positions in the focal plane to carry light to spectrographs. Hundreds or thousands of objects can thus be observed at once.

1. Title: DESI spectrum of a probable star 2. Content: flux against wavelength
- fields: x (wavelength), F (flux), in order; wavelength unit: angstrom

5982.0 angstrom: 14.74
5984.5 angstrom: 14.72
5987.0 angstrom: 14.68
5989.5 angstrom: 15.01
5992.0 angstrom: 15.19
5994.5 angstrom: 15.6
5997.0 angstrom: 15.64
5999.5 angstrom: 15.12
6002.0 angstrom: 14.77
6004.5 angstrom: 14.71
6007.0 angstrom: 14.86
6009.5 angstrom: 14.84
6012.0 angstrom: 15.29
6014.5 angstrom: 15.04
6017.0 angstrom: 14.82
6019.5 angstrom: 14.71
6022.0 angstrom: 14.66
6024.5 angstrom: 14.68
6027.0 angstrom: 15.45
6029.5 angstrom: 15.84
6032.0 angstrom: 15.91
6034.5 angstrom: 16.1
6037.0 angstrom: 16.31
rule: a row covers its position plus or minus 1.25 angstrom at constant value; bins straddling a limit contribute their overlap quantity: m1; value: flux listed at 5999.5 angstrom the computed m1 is 15.12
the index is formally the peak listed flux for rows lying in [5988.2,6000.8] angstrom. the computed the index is 15.64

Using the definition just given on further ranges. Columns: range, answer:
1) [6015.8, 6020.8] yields 14.82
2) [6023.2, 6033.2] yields 15.91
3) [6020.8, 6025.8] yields 14.68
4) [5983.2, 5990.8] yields 15.01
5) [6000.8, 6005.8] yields 14.77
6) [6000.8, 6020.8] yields 15.29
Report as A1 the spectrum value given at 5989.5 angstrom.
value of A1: 15.01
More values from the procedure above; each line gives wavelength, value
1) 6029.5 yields 15.84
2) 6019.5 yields 14.71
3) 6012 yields 15.29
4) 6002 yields 14.77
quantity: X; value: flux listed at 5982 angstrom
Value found 14.74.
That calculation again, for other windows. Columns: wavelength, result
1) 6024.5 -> 14.68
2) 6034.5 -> 16.1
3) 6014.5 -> 15.04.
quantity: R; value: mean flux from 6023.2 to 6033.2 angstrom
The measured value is 15.5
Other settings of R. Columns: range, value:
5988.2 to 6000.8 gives 15.3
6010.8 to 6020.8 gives 15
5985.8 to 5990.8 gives 14.9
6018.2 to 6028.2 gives 14.9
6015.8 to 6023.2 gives 14.7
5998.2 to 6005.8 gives 14.9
